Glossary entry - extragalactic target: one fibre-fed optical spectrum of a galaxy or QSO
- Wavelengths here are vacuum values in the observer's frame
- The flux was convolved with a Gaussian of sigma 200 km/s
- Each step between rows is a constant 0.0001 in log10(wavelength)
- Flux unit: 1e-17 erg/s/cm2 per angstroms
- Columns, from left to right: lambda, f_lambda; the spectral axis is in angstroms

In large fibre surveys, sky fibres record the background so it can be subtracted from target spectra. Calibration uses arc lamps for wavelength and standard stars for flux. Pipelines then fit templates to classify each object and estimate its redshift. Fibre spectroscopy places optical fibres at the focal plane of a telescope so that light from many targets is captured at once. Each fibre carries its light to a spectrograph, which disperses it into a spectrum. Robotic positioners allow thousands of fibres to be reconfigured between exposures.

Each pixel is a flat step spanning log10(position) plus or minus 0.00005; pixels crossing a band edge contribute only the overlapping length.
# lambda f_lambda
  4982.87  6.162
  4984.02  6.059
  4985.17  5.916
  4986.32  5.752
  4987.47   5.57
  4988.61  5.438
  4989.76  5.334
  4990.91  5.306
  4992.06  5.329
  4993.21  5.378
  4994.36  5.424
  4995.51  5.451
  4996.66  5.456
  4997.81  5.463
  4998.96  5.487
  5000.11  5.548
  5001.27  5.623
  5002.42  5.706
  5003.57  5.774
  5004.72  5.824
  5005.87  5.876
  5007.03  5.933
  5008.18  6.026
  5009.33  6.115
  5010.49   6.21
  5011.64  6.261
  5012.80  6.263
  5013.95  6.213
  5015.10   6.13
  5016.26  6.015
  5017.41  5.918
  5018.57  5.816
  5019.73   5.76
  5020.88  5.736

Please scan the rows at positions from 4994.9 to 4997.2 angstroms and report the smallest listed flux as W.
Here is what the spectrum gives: 5.451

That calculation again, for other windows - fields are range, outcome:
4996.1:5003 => 5.456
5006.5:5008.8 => 5.933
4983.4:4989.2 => 5.438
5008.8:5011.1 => 6.115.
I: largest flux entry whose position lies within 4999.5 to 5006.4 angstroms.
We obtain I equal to 5.876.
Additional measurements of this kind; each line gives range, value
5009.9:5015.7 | 6.263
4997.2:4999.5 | 5.487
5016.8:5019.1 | 5.918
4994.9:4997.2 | 5.456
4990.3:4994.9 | 5.424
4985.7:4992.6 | 5.752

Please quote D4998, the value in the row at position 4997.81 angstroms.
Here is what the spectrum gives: 5.463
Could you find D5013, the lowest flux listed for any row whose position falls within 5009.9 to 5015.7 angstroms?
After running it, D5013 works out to 6.13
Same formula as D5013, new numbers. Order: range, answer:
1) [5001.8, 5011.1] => 5.706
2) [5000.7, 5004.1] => 5.623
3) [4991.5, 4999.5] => 5.329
